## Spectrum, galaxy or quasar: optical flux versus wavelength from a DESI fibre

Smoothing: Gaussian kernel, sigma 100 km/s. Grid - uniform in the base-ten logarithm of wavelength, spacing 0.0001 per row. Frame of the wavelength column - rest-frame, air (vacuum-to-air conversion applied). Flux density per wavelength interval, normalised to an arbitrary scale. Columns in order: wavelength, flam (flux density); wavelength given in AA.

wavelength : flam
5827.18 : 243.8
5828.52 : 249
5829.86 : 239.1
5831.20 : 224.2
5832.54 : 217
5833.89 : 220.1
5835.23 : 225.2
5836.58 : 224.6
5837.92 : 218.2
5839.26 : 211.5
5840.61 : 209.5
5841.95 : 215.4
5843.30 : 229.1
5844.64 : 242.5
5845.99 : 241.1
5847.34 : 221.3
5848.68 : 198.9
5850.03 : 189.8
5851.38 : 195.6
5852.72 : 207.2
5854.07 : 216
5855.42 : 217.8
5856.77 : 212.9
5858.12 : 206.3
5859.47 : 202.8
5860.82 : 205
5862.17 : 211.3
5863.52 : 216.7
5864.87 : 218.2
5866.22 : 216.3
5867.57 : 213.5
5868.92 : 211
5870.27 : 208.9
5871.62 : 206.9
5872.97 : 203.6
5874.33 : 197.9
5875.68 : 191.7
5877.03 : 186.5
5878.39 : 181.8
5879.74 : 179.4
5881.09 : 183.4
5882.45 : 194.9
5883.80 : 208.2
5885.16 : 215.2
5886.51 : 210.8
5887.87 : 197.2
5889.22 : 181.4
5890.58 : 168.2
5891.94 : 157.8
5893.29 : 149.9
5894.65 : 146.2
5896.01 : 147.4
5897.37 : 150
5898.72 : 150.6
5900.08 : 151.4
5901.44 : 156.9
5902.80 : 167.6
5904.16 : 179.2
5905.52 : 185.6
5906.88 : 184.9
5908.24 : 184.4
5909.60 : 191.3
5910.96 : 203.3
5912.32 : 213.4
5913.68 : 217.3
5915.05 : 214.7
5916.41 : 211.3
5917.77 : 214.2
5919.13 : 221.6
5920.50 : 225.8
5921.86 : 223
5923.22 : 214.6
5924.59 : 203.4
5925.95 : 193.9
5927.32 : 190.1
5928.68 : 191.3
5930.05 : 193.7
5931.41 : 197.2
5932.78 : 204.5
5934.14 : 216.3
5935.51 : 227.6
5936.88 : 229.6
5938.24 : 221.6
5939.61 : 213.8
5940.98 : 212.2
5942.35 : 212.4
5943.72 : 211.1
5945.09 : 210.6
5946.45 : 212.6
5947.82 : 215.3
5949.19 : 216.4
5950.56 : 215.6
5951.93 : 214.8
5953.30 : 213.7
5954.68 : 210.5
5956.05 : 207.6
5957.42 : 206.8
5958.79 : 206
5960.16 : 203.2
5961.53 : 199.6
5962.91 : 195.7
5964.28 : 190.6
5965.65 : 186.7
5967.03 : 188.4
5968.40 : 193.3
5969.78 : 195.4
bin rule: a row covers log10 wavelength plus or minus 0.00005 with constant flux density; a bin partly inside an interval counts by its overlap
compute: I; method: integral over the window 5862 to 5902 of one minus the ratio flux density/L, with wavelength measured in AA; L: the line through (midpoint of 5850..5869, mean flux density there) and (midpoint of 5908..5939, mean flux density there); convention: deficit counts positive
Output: 4.4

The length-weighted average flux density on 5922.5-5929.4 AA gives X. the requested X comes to 199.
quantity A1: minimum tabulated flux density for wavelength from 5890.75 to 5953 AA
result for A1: 146.2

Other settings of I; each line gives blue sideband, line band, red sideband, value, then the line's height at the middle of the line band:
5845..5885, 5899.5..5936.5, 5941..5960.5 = 1.7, 209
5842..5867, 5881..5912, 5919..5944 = 5.1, 212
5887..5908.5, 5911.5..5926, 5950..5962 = -2.7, 182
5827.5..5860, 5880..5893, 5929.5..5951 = 1.6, 216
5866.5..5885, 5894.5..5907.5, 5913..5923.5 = 2.9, 210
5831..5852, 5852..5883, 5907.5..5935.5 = 1.5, 214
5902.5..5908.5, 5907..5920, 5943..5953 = -1.4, 187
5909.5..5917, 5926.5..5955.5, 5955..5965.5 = -0.9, 205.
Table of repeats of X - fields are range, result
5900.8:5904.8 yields 168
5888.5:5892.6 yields 169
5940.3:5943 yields 212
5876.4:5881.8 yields 183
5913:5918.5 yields 214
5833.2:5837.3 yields 223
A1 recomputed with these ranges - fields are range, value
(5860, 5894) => 149.9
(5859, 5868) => 202.8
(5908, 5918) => 184.4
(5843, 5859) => 189.8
